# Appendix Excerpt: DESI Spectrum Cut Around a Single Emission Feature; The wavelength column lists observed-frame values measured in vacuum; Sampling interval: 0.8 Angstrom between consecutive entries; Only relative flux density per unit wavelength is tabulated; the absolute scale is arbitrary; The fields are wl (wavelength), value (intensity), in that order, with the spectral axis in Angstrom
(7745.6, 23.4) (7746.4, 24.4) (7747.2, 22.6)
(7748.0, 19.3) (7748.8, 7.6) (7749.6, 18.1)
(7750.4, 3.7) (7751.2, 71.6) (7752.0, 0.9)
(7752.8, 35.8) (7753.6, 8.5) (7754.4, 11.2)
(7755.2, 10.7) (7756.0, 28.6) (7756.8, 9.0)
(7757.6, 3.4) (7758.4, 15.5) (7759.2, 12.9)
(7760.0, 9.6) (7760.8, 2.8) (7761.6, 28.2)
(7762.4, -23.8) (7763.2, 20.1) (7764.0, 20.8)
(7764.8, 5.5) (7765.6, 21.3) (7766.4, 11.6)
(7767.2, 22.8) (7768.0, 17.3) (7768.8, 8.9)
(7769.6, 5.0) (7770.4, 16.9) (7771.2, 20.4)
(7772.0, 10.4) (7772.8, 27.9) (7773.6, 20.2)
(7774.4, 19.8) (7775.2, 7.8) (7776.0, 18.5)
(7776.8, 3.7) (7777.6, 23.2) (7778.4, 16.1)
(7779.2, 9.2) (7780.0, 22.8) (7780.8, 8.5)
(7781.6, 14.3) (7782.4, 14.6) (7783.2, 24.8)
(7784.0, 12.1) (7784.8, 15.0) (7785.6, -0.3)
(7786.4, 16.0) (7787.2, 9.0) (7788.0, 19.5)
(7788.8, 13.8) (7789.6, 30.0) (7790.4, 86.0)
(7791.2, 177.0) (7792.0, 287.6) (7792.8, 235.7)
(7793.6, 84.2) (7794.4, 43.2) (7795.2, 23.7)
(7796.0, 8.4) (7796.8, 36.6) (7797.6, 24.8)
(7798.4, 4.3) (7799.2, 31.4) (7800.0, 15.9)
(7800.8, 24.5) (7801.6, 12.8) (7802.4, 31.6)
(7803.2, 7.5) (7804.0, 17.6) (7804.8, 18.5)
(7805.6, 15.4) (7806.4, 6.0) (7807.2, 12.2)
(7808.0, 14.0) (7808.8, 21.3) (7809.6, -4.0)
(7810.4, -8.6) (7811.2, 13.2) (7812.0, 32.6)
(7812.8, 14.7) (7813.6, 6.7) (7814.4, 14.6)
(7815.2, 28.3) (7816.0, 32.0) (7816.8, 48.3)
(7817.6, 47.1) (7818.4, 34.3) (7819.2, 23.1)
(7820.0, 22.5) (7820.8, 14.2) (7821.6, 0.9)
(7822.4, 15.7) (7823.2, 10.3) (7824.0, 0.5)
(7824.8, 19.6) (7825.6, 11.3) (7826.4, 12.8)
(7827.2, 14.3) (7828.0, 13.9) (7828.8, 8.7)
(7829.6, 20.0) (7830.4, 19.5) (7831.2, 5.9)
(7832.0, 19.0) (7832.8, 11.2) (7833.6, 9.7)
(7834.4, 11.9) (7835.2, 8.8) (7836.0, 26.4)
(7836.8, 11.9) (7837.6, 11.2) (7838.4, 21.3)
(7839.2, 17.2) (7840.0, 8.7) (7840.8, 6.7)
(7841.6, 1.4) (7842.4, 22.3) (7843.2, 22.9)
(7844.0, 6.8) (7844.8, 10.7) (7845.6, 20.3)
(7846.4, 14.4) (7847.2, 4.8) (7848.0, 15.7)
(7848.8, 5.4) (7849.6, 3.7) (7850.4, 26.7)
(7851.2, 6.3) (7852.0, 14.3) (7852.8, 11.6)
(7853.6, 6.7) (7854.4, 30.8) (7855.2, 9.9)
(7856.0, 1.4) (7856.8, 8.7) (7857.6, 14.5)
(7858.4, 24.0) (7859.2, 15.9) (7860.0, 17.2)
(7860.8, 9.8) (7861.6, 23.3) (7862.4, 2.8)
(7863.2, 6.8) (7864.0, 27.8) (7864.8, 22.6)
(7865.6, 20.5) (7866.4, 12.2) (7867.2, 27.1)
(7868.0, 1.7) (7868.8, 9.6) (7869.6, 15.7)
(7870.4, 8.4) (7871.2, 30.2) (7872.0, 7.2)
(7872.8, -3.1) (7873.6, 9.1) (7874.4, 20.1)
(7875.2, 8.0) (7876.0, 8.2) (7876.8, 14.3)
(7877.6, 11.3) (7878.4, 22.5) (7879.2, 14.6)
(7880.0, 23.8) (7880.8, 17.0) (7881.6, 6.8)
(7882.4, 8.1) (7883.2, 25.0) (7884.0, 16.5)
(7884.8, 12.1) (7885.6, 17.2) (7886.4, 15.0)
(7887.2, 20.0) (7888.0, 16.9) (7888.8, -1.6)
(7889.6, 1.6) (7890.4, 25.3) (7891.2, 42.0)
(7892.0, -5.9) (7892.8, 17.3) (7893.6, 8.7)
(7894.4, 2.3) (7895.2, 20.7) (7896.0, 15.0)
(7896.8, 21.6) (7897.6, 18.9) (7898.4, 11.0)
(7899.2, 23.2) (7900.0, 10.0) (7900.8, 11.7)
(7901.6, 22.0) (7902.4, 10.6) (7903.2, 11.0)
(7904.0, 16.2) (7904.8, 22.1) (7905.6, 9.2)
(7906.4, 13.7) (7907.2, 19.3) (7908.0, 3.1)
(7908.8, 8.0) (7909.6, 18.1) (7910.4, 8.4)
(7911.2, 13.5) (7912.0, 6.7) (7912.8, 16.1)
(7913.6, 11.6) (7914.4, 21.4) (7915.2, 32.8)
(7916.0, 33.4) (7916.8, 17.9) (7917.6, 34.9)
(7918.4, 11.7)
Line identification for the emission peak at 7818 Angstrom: [N II] 6583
